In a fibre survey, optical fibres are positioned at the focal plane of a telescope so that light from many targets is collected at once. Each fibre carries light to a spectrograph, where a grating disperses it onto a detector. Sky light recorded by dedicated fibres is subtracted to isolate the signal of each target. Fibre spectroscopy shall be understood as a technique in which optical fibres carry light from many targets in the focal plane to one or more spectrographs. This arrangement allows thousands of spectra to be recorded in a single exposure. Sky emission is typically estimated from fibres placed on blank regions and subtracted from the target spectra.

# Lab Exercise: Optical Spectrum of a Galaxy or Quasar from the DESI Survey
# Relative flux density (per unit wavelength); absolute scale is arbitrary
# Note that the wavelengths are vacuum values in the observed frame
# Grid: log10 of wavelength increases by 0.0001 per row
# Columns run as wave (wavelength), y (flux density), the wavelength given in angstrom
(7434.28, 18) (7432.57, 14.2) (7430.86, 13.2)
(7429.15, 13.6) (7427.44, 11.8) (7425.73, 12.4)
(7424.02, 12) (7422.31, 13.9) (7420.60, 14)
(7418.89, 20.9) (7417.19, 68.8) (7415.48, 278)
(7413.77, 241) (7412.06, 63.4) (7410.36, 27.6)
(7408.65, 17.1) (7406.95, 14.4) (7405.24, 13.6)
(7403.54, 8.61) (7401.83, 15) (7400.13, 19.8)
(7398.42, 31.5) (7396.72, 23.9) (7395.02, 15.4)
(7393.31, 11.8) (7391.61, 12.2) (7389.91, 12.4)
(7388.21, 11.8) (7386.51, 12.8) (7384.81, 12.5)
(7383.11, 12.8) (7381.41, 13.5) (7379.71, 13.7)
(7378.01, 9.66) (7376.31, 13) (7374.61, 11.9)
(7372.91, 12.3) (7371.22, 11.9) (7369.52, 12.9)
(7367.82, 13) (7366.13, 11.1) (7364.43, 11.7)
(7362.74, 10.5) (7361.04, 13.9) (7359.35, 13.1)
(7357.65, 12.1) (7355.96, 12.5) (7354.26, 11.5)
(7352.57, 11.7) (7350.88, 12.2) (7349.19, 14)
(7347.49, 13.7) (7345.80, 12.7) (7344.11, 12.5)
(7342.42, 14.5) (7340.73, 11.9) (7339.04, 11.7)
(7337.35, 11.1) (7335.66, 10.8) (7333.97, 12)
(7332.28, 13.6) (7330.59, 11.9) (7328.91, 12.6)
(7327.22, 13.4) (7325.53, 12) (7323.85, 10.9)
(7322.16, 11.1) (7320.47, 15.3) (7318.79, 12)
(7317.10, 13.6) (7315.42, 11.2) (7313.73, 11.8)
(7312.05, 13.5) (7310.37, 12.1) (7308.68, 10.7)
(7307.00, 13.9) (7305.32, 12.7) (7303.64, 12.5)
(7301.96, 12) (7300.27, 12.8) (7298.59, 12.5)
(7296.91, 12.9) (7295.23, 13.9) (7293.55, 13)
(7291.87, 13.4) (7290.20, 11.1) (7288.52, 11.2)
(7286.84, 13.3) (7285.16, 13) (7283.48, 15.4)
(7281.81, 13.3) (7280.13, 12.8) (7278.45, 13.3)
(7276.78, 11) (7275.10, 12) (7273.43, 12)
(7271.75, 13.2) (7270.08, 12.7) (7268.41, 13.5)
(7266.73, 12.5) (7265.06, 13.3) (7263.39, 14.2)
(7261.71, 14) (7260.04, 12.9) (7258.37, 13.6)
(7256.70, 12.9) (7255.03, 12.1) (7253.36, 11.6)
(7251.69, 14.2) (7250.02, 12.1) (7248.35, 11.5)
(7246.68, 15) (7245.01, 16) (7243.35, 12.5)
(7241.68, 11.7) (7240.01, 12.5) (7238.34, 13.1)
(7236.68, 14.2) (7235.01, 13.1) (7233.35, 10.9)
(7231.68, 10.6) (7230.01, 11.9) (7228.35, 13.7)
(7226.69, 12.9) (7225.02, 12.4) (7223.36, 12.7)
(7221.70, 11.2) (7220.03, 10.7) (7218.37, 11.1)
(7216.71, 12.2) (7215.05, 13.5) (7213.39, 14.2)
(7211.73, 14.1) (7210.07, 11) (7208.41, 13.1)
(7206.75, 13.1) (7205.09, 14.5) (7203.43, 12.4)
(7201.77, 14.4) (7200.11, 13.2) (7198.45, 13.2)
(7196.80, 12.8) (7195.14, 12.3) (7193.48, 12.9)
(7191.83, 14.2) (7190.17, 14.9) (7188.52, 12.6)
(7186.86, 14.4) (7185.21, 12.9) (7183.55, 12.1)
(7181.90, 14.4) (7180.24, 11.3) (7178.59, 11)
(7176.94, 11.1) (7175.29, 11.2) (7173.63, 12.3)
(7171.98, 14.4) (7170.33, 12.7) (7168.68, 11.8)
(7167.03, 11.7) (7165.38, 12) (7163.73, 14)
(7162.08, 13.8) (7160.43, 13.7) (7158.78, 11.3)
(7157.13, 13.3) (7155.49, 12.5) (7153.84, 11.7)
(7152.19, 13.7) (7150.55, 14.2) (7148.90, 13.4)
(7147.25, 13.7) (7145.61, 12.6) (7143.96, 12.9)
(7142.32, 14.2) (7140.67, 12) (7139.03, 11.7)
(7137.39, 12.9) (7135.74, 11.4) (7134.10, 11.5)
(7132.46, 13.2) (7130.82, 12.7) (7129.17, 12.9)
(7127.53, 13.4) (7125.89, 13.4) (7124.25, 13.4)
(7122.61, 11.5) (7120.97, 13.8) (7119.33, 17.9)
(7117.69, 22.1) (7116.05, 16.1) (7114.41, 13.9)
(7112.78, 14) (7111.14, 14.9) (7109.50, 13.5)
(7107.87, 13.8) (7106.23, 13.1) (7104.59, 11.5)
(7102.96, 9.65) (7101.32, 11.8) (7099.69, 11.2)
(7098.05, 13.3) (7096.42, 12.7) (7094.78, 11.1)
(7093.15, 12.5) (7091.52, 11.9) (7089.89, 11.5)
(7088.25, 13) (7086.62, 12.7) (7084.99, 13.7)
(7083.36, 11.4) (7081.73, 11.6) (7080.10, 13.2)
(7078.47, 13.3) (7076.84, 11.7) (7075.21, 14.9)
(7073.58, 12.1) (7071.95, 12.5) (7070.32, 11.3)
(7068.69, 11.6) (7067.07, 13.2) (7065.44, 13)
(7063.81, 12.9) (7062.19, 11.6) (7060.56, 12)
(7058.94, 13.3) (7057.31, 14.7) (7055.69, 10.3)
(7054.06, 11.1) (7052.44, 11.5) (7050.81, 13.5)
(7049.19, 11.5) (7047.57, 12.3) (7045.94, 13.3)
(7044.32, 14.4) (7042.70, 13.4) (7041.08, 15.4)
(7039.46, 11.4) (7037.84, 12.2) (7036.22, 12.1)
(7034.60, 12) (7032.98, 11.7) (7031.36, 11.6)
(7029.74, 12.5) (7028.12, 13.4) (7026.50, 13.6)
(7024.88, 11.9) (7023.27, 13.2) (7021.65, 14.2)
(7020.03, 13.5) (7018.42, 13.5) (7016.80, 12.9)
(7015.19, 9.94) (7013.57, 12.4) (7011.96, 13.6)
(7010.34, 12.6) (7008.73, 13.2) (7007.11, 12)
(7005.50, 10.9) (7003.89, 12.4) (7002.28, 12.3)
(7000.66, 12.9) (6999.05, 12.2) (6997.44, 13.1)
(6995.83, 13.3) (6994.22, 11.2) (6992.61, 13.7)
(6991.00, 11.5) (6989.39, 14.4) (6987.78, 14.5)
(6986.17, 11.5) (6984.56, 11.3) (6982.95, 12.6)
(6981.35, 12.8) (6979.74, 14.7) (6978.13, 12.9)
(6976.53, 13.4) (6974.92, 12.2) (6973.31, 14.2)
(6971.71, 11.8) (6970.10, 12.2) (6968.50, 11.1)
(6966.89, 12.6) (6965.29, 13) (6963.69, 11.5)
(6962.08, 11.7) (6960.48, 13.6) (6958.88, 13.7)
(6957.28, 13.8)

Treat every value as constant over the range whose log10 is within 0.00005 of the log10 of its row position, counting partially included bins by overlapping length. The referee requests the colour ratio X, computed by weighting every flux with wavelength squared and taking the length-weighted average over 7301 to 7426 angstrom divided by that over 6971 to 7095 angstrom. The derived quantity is 1.89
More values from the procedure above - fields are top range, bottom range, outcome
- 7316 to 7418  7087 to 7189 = 1.94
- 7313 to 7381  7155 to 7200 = 1.01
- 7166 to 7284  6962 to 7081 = 1.08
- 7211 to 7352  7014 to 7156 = 1.04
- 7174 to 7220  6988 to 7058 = 1.07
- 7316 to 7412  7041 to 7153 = 1.16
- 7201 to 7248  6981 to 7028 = 1.07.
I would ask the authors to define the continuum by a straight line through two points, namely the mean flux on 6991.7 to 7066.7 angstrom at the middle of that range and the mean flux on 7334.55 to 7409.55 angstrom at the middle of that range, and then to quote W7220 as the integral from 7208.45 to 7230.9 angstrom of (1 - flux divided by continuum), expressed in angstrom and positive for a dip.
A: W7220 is 1.05 angstrom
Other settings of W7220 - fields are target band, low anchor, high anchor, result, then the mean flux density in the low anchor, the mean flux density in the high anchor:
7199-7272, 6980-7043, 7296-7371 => -2.3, 12.6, 12.4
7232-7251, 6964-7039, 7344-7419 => 7.9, 12.6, 27.6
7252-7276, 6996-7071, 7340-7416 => 9.1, 12.6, 24.9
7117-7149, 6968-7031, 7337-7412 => -0.5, 12.7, 14.4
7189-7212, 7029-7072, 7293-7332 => -1.4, 12.5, 12.5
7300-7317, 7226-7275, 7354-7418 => 6.6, 12.9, 30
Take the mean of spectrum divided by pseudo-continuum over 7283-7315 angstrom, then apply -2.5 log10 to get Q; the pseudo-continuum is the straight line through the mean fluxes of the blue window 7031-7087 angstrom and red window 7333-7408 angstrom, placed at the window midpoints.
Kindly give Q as 0.04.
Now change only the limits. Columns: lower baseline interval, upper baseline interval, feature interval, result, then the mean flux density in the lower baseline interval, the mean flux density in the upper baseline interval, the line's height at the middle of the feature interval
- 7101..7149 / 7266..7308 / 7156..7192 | 0.04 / 13.4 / 12.8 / 13.2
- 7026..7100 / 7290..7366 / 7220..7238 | 0.02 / 12.5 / 12.5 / 12.5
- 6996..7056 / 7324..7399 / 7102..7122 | -0.14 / 12.6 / 13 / 12.7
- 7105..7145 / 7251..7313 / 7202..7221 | 0.04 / 13.7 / 12.8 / 13.2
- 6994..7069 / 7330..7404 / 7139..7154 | -0.03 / 12.6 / 13.3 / 12.8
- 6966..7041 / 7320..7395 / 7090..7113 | 0.01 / 12.6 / 12.4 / 12.6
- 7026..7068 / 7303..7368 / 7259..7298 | -0.05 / 12.6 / 12.4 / 12.4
